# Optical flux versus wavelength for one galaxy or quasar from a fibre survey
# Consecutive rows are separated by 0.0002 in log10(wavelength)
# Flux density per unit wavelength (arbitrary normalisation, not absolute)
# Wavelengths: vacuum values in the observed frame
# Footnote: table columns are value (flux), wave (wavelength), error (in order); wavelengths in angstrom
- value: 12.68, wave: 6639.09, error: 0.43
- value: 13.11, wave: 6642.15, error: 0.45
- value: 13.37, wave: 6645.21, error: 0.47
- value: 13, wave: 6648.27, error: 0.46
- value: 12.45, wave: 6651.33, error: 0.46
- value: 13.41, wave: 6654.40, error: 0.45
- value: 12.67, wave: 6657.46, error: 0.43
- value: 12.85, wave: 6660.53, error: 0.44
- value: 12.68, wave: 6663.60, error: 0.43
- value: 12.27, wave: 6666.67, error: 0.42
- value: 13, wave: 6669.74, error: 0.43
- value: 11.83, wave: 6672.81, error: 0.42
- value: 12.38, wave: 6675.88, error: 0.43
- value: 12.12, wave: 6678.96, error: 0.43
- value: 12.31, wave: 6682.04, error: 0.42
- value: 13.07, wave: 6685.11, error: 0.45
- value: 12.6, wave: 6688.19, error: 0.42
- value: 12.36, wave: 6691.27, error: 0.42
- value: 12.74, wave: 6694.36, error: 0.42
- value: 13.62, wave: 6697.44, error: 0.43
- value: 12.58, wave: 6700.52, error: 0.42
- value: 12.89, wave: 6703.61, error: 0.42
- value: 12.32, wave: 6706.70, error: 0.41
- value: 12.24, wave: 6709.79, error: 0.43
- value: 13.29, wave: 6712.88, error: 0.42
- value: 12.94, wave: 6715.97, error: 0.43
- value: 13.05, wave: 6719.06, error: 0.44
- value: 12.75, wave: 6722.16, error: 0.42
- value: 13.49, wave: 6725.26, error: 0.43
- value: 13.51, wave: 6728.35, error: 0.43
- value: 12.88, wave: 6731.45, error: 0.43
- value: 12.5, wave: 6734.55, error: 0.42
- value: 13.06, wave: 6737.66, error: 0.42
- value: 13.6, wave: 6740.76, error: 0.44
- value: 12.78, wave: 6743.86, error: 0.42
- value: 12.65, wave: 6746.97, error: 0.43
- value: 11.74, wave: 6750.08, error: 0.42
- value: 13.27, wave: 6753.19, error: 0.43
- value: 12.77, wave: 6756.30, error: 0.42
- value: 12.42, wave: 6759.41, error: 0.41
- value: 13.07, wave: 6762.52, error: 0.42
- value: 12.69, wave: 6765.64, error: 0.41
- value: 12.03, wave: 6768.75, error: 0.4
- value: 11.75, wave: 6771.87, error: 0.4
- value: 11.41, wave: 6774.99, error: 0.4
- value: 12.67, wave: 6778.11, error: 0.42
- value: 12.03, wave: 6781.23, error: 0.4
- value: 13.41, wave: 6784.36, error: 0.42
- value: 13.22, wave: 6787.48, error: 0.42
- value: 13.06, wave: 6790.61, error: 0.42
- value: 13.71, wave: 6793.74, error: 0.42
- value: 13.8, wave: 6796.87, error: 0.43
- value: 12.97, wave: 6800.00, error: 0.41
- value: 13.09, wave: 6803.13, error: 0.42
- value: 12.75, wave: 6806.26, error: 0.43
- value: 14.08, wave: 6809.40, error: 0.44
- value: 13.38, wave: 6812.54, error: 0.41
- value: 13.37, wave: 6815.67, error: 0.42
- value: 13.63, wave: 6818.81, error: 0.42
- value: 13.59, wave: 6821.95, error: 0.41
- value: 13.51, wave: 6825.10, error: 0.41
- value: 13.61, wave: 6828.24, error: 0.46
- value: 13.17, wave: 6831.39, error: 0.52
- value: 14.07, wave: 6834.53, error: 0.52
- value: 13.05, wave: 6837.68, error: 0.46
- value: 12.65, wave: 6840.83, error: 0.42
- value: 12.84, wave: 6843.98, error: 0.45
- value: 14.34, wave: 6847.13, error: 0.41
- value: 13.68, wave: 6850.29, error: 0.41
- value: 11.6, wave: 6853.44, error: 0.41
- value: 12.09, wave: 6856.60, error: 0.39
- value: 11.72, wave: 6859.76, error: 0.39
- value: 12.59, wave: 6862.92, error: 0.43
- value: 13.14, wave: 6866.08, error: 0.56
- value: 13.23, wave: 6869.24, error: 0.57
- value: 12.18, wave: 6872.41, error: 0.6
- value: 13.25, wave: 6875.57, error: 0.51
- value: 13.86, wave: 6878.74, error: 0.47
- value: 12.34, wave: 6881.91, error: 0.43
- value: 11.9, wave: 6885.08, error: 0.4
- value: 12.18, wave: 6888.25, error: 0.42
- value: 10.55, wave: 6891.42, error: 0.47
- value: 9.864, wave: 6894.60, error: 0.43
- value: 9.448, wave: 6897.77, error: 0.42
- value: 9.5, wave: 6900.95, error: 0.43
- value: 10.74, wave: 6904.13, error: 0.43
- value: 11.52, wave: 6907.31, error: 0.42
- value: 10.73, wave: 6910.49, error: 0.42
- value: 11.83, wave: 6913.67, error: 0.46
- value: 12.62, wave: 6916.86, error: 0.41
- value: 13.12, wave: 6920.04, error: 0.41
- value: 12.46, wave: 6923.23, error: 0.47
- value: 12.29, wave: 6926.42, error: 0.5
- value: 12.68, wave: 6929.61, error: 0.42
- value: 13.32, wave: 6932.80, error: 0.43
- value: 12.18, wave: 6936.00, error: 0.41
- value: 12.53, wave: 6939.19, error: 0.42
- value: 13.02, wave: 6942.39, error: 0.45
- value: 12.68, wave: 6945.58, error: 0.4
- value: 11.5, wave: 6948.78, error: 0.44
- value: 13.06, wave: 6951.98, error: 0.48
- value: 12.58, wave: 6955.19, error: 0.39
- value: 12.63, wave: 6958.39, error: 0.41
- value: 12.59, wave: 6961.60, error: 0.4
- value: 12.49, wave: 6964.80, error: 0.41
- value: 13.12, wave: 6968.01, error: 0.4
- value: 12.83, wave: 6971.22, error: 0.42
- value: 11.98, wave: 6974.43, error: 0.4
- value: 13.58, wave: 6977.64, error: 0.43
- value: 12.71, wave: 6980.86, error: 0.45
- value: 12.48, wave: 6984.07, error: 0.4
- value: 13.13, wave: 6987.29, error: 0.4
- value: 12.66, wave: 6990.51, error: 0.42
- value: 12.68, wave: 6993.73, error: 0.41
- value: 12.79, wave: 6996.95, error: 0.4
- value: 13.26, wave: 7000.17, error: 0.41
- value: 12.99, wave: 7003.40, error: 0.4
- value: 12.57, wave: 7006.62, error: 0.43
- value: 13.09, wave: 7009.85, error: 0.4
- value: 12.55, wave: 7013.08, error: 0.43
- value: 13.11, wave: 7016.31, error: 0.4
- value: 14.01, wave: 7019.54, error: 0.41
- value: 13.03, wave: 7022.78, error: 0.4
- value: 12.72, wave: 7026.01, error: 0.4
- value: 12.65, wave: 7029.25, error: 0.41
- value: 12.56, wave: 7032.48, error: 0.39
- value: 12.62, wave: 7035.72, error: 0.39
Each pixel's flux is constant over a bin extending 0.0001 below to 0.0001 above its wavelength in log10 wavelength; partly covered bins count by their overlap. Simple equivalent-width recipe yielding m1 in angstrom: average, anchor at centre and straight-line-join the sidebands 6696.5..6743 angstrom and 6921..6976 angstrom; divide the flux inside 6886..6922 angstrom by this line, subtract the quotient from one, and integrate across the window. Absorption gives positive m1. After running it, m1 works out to 4.4 angstrom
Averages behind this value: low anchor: 13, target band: 11.1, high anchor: 12.6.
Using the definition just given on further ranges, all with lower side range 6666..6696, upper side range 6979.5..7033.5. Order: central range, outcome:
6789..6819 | -1.8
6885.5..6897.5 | 1.8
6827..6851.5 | -1.4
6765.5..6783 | 0.7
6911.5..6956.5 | 0.9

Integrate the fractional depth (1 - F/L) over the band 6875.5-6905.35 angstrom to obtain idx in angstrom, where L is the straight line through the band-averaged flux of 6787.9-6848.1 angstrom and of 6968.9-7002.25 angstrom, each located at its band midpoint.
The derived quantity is 4.3 angstrom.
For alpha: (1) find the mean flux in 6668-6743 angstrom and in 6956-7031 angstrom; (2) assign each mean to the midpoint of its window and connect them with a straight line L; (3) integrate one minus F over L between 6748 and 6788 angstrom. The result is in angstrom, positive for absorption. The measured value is 1.0 angstrom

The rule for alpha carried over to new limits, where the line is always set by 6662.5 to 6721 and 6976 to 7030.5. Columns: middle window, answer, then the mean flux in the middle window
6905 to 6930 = 1.5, 12.1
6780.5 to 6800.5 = -0.8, 13.2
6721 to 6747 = -0.7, 13.1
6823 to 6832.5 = -0.5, 13.4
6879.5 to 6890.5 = 0.6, 12.2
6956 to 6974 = 0.3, 12.7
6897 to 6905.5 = 1.9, 9.91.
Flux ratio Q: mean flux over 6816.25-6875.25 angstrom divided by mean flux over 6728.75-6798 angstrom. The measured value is 1.02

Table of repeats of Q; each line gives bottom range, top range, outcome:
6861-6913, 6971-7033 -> 1.10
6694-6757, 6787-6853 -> 1.04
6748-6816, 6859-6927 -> 0.92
